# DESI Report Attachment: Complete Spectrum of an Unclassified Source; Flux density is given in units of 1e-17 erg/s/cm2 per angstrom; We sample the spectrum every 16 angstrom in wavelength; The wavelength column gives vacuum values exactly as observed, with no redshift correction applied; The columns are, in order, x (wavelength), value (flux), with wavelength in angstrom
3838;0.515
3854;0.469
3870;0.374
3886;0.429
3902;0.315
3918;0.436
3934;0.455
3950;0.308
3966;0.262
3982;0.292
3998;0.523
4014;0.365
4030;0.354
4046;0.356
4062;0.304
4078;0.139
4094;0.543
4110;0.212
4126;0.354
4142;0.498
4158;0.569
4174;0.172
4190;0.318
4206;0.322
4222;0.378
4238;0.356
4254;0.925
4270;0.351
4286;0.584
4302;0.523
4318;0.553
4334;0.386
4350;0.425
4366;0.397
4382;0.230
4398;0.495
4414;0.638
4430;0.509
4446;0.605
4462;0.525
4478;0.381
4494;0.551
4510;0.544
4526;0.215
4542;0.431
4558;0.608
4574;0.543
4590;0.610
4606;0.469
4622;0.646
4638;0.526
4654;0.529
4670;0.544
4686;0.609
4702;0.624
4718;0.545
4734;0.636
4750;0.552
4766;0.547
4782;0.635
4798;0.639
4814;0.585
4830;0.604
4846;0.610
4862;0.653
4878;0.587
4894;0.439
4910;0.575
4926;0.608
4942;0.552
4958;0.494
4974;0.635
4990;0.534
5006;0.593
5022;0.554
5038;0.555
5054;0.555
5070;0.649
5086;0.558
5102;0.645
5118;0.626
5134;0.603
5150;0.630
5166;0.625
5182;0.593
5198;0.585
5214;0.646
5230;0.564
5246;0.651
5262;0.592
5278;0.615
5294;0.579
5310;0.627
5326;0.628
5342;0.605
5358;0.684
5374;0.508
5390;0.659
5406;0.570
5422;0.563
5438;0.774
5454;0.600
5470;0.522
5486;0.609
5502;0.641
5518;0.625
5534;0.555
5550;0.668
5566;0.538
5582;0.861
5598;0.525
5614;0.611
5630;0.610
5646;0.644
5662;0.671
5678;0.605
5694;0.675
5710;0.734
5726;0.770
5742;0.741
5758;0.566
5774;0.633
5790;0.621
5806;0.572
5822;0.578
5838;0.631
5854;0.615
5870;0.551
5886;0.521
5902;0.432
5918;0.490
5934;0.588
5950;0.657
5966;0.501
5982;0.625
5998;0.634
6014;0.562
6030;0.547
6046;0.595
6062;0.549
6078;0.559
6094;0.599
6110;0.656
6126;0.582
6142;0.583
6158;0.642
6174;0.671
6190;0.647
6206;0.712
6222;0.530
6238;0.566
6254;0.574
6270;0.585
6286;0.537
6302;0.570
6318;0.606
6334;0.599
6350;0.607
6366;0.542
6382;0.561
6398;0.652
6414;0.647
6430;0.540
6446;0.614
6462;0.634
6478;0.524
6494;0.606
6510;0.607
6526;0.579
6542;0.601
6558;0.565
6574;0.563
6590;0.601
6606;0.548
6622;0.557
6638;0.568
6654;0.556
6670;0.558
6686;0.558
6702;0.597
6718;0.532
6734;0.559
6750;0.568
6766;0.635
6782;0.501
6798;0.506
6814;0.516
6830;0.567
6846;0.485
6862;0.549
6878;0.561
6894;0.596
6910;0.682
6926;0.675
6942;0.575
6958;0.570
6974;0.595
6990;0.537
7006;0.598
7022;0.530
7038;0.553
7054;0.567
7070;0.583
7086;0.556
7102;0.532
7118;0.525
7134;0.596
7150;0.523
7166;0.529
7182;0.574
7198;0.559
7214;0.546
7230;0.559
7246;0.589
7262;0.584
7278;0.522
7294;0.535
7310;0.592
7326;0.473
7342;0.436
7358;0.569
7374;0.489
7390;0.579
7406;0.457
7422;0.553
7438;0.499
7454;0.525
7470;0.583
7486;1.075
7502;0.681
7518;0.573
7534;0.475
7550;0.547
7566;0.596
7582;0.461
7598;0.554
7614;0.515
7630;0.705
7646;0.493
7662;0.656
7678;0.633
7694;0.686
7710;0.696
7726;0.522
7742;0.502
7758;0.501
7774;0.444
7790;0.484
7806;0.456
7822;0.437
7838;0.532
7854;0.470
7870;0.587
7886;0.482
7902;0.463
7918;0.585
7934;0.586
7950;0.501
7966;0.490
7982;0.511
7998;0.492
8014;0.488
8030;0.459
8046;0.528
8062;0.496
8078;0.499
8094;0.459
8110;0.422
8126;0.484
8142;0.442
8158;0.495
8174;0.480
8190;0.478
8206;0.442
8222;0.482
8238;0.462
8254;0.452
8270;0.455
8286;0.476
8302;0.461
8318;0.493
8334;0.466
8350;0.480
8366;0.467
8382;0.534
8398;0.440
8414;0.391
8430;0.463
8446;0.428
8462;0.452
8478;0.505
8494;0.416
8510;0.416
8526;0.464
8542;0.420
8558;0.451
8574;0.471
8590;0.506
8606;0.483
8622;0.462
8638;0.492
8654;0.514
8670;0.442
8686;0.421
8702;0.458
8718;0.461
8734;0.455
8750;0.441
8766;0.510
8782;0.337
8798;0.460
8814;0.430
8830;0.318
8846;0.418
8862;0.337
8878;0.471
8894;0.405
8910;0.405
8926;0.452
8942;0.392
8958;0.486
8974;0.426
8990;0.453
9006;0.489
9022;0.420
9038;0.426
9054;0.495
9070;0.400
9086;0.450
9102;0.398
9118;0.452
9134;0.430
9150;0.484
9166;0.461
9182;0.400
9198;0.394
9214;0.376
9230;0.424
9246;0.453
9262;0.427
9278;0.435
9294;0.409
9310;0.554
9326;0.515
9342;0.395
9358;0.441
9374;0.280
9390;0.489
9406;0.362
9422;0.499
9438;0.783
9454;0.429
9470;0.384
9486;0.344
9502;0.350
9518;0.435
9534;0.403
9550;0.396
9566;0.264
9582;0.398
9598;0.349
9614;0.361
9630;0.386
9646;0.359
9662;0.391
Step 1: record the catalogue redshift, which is 0.14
